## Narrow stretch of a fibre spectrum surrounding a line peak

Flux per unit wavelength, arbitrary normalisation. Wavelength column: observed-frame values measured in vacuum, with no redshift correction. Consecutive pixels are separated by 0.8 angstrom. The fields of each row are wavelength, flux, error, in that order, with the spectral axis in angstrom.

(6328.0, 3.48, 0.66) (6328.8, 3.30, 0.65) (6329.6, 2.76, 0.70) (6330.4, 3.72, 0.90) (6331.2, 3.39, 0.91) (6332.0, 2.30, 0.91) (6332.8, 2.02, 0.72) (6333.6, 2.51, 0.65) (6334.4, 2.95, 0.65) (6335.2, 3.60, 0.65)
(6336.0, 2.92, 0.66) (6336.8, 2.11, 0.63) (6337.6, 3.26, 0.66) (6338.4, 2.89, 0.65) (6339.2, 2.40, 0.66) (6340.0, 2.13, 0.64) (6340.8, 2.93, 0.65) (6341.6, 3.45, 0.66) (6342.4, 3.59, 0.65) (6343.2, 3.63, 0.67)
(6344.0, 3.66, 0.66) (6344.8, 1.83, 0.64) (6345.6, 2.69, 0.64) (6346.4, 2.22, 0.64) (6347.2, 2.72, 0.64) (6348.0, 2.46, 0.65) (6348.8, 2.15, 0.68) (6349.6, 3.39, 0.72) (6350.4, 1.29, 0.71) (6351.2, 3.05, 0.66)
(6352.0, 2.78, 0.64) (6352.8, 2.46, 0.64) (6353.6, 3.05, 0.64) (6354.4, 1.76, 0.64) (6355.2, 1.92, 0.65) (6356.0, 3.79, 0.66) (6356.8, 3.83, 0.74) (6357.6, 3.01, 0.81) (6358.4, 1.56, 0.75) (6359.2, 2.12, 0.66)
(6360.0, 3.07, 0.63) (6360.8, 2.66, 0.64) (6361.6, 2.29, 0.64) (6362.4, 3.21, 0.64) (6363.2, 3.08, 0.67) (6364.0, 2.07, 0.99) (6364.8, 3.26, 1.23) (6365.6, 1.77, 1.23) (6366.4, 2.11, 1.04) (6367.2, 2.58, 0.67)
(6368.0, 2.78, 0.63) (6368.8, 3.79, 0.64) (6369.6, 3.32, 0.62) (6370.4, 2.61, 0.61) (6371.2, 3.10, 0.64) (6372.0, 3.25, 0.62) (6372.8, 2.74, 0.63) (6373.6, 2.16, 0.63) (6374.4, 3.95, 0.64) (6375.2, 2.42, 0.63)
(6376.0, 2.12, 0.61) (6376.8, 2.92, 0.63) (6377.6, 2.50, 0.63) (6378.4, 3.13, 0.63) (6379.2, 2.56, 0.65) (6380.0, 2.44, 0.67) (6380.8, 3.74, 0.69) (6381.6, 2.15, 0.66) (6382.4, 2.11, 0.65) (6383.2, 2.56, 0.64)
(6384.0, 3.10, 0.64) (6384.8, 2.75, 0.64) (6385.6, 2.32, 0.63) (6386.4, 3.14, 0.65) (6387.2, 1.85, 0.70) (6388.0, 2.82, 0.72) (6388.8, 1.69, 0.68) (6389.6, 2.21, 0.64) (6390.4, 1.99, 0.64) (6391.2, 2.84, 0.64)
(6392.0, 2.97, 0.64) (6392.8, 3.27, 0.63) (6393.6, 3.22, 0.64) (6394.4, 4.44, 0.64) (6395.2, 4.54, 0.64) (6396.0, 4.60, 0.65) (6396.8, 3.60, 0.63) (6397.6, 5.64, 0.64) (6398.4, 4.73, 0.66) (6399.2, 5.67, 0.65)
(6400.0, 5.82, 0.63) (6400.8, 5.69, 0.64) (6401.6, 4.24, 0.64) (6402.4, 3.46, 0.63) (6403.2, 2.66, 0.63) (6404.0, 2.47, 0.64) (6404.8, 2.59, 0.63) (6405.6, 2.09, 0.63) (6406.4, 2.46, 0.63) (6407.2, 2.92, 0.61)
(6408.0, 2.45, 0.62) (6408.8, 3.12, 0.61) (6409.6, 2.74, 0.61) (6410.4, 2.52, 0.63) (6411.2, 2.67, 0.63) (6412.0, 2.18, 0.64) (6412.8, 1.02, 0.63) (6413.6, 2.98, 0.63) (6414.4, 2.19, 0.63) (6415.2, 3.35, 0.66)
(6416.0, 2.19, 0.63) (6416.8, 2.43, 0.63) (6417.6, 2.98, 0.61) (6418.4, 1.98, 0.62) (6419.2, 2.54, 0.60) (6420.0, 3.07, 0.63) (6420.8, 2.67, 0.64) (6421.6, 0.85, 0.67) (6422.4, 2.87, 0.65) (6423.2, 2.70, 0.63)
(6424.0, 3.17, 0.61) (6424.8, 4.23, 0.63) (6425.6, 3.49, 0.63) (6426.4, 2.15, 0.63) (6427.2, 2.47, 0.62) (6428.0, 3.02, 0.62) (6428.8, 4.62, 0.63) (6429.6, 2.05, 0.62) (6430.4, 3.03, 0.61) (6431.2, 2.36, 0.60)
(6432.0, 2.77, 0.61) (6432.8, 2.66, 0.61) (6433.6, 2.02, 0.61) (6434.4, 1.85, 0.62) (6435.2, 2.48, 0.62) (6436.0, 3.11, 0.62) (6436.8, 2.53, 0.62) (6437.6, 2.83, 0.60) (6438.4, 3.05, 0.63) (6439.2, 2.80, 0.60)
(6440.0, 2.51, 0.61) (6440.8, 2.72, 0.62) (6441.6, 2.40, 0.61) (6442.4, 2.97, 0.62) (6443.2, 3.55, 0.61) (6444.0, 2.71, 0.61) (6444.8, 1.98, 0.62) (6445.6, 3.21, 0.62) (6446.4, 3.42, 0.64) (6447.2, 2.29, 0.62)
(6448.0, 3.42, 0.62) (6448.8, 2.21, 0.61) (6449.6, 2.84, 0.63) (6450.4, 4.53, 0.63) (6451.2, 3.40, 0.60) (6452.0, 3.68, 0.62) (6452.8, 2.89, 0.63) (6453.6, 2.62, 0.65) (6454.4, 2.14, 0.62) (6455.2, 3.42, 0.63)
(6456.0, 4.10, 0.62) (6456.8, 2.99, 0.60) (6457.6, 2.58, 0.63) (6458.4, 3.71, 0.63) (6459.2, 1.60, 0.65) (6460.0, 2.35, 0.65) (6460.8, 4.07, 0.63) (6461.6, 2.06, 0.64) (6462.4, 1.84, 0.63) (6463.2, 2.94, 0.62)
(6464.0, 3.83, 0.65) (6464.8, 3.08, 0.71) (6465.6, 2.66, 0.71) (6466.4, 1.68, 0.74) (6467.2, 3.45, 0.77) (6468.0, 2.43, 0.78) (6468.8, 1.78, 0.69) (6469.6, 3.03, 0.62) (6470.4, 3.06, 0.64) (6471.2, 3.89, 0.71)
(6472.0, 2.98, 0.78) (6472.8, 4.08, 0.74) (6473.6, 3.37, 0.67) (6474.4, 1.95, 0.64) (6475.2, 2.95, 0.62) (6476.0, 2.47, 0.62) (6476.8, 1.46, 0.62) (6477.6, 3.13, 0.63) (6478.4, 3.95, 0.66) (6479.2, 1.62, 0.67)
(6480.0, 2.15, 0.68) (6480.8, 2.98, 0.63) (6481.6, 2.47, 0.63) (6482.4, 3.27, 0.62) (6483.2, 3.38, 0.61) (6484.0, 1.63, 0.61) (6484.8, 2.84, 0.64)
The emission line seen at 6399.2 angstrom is H-beta 4861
